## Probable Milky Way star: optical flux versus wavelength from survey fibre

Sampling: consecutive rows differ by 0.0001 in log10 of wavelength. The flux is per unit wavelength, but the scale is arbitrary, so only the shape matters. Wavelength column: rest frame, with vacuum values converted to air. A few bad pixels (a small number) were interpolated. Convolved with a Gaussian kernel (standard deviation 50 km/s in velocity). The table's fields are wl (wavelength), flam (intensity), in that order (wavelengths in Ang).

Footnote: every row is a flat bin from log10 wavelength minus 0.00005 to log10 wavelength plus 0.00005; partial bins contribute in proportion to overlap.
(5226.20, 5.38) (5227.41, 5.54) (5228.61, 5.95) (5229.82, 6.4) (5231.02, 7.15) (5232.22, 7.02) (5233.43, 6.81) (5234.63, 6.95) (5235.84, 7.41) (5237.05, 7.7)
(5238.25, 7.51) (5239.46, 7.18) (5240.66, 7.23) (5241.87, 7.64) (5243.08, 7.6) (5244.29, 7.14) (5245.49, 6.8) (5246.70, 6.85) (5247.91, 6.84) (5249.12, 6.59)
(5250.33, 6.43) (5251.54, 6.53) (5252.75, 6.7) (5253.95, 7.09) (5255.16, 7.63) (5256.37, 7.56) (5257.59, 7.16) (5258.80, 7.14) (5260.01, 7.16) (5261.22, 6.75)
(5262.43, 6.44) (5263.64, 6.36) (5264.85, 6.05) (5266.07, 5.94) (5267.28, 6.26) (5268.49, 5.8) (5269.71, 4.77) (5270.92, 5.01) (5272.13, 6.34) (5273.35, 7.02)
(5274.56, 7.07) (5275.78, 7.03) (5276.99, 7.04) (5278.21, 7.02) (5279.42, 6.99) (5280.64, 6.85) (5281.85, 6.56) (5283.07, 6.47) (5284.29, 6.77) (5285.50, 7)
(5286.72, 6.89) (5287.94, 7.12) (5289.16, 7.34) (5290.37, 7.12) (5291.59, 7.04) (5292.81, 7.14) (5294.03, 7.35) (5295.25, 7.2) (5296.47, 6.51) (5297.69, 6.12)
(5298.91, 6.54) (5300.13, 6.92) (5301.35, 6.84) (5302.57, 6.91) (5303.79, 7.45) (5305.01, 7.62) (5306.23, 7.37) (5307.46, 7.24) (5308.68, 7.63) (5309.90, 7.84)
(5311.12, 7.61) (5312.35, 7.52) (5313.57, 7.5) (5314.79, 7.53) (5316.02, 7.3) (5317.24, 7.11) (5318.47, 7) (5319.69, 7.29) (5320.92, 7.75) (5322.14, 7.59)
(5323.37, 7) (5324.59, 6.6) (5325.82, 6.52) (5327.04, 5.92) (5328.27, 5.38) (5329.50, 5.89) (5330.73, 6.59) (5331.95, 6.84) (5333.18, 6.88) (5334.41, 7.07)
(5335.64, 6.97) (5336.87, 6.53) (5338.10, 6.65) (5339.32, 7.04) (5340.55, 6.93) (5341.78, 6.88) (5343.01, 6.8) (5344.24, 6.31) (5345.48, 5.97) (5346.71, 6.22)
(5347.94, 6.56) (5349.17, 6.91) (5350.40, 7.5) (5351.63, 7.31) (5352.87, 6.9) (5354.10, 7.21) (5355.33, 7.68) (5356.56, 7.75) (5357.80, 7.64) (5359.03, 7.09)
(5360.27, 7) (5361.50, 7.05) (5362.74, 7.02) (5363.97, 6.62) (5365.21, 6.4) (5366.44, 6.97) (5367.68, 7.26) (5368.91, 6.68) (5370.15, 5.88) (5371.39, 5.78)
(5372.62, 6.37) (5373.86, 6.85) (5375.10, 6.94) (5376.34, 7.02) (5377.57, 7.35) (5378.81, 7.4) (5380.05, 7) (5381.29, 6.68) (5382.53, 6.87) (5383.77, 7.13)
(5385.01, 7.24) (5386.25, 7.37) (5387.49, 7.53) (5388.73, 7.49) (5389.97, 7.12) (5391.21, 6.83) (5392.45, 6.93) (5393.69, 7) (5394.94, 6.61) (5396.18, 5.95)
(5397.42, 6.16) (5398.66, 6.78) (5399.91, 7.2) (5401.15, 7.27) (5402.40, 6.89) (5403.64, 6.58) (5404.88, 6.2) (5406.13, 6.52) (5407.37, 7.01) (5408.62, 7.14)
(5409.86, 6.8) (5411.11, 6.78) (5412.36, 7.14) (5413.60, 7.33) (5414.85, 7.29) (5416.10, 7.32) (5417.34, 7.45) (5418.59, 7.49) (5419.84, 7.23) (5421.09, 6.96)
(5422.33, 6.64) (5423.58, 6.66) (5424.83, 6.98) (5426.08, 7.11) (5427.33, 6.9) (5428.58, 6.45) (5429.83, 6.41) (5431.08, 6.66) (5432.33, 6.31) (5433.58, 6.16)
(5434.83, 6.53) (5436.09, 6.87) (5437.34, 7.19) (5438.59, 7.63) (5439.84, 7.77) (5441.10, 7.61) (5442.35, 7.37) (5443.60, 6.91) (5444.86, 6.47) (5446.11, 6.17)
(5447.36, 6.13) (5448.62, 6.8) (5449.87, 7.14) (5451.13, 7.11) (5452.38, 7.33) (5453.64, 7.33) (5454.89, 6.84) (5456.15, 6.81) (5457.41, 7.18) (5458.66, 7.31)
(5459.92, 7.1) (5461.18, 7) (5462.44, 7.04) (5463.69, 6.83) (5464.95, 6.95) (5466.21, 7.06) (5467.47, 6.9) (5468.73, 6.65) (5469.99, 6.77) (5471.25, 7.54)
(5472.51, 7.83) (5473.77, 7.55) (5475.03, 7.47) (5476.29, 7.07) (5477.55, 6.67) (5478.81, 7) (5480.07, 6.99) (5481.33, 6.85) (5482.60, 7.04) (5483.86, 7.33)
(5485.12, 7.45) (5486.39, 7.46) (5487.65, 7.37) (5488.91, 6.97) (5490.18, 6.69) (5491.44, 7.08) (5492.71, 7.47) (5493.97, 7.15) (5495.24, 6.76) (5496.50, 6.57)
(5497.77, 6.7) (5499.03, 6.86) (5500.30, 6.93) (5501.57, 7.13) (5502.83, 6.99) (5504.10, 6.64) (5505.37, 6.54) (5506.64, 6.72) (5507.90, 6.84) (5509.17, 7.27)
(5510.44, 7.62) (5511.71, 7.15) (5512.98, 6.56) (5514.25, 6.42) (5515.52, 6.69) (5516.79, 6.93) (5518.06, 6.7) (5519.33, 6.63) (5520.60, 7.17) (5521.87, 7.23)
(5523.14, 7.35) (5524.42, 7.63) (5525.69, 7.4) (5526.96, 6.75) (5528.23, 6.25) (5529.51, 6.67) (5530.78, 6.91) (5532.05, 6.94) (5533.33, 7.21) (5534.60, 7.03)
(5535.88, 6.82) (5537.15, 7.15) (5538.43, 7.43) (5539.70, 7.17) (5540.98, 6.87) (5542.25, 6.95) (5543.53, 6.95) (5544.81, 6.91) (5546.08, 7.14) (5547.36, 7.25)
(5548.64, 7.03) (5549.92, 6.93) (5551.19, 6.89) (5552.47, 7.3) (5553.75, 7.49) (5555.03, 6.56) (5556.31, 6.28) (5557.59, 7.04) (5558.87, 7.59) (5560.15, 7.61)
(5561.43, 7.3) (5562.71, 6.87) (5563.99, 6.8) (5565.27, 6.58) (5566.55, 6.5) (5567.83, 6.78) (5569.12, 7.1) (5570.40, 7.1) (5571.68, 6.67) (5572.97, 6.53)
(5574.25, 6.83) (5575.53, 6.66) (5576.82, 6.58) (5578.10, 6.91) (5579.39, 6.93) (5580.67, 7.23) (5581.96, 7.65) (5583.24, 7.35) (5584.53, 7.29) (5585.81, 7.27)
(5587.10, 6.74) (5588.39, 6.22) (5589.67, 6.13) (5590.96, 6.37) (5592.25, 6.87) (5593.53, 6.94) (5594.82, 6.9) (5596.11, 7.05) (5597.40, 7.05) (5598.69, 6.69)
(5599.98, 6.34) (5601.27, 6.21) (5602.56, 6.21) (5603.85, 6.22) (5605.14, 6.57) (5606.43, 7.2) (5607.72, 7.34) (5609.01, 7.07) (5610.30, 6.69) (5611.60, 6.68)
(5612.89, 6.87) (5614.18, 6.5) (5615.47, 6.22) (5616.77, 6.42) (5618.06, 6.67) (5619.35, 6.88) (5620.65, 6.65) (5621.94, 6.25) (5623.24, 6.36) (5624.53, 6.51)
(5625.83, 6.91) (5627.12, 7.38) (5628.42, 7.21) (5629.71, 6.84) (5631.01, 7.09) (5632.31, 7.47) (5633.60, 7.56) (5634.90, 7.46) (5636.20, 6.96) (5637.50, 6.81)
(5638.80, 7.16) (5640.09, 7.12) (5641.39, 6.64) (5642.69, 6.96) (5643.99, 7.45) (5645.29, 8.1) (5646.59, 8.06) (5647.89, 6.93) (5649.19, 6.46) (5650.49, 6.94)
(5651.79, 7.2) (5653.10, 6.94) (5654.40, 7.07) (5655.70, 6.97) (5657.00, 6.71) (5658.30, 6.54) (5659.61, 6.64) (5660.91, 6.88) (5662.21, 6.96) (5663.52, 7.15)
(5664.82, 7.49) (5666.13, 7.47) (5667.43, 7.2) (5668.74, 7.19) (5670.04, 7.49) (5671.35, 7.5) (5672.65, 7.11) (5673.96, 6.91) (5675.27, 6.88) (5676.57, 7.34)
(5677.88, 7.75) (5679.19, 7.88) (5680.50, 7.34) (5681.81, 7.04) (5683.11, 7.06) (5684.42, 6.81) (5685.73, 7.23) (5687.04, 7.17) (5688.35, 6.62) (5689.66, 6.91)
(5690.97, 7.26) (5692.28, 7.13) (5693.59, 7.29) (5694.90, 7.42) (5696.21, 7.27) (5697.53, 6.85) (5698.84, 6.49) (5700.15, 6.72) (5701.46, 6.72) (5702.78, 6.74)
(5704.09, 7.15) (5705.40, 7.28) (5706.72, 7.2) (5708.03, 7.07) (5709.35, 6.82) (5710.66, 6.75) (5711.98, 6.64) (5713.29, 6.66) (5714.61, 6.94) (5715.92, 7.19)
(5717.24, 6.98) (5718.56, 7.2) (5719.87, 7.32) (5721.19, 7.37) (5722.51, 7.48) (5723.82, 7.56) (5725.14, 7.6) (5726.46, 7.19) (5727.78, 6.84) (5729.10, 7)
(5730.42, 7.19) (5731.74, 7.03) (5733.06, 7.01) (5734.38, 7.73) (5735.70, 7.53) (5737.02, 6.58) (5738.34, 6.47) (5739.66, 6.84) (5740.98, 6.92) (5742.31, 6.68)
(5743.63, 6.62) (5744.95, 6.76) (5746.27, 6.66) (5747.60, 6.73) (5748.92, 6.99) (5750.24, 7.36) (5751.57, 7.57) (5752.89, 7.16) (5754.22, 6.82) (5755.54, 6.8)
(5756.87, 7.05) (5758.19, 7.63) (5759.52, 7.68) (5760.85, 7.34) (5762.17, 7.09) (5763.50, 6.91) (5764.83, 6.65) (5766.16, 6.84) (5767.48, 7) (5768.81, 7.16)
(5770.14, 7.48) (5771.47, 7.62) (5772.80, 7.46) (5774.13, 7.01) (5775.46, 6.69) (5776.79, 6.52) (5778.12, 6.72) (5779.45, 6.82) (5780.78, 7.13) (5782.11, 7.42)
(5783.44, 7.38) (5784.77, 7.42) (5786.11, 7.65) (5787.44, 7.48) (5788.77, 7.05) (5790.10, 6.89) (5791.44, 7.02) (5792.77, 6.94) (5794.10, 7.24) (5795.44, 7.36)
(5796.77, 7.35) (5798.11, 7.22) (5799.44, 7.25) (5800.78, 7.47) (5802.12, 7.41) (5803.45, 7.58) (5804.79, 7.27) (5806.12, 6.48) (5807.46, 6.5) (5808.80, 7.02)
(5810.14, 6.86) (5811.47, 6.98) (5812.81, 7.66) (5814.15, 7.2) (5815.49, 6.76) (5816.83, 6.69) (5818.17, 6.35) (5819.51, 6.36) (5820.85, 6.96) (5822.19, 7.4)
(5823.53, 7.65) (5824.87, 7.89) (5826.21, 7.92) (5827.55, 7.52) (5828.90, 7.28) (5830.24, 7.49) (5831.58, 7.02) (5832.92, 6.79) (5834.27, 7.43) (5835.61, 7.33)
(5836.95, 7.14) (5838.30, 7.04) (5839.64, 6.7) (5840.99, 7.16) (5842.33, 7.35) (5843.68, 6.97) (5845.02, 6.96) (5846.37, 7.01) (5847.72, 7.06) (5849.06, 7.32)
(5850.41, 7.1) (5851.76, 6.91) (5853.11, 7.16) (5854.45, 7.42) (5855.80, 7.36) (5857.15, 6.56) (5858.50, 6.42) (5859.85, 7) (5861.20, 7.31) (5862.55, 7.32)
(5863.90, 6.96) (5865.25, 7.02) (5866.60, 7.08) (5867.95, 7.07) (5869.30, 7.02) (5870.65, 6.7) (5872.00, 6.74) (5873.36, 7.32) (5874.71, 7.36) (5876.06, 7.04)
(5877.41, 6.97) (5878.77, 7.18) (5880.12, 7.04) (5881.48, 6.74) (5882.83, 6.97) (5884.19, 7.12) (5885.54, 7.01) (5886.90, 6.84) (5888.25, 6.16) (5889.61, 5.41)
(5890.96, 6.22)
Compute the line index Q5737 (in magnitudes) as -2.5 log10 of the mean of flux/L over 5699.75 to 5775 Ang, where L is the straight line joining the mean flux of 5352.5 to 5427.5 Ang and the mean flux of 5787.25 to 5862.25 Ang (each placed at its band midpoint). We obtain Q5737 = 0.00 mag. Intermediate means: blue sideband 6.96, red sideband 7.12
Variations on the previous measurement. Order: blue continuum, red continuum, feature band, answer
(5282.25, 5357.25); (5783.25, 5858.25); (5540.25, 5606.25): 0.030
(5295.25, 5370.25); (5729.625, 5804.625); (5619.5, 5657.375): 0.004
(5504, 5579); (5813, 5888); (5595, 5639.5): 0.027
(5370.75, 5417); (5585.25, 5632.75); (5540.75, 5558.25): -0.031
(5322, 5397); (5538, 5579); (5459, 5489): -0.034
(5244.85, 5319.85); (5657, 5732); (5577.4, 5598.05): 0.018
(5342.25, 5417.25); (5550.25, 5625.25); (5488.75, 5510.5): -0.011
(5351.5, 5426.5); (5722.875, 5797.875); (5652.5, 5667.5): 0.010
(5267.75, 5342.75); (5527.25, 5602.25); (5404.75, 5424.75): -0.019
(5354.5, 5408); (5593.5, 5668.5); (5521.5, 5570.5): -0.016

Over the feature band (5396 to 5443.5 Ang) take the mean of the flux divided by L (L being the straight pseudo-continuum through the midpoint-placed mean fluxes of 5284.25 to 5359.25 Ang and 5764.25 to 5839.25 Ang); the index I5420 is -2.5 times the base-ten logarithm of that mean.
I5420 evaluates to 0.02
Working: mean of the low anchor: 7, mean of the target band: 6.92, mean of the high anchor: 7.15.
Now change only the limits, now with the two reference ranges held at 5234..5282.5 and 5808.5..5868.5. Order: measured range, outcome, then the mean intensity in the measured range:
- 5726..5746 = 0.02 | 6.95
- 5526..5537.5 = 0.01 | 6.87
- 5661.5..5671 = -0.04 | 7.28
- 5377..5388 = -0.05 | 7.17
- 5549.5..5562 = -0.02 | 7.1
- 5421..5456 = 0.00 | 6.87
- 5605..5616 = 0.03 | 6.81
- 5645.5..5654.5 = -0.02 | 7.13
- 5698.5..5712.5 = 0.02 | 6.88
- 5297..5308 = -0.03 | 6.99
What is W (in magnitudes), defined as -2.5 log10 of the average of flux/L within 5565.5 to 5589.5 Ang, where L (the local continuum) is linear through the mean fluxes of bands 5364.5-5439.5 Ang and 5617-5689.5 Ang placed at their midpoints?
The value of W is 0.020 mag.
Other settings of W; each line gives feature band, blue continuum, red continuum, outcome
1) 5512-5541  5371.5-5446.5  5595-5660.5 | -0.01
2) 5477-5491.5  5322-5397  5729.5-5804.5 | -0.02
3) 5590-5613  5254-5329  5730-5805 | 0.05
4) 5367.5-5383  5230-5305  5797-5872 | 0.02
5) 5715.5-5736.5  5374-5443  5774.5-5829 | -0.02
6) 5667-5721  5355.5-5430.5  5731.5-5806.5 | 0.00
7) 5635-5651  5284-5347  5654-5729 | -0.01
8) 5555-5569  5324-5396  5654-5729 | 0.01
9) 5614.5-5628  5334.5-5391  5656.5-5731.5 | 0.07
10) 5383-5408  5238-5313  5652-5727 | 0.01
